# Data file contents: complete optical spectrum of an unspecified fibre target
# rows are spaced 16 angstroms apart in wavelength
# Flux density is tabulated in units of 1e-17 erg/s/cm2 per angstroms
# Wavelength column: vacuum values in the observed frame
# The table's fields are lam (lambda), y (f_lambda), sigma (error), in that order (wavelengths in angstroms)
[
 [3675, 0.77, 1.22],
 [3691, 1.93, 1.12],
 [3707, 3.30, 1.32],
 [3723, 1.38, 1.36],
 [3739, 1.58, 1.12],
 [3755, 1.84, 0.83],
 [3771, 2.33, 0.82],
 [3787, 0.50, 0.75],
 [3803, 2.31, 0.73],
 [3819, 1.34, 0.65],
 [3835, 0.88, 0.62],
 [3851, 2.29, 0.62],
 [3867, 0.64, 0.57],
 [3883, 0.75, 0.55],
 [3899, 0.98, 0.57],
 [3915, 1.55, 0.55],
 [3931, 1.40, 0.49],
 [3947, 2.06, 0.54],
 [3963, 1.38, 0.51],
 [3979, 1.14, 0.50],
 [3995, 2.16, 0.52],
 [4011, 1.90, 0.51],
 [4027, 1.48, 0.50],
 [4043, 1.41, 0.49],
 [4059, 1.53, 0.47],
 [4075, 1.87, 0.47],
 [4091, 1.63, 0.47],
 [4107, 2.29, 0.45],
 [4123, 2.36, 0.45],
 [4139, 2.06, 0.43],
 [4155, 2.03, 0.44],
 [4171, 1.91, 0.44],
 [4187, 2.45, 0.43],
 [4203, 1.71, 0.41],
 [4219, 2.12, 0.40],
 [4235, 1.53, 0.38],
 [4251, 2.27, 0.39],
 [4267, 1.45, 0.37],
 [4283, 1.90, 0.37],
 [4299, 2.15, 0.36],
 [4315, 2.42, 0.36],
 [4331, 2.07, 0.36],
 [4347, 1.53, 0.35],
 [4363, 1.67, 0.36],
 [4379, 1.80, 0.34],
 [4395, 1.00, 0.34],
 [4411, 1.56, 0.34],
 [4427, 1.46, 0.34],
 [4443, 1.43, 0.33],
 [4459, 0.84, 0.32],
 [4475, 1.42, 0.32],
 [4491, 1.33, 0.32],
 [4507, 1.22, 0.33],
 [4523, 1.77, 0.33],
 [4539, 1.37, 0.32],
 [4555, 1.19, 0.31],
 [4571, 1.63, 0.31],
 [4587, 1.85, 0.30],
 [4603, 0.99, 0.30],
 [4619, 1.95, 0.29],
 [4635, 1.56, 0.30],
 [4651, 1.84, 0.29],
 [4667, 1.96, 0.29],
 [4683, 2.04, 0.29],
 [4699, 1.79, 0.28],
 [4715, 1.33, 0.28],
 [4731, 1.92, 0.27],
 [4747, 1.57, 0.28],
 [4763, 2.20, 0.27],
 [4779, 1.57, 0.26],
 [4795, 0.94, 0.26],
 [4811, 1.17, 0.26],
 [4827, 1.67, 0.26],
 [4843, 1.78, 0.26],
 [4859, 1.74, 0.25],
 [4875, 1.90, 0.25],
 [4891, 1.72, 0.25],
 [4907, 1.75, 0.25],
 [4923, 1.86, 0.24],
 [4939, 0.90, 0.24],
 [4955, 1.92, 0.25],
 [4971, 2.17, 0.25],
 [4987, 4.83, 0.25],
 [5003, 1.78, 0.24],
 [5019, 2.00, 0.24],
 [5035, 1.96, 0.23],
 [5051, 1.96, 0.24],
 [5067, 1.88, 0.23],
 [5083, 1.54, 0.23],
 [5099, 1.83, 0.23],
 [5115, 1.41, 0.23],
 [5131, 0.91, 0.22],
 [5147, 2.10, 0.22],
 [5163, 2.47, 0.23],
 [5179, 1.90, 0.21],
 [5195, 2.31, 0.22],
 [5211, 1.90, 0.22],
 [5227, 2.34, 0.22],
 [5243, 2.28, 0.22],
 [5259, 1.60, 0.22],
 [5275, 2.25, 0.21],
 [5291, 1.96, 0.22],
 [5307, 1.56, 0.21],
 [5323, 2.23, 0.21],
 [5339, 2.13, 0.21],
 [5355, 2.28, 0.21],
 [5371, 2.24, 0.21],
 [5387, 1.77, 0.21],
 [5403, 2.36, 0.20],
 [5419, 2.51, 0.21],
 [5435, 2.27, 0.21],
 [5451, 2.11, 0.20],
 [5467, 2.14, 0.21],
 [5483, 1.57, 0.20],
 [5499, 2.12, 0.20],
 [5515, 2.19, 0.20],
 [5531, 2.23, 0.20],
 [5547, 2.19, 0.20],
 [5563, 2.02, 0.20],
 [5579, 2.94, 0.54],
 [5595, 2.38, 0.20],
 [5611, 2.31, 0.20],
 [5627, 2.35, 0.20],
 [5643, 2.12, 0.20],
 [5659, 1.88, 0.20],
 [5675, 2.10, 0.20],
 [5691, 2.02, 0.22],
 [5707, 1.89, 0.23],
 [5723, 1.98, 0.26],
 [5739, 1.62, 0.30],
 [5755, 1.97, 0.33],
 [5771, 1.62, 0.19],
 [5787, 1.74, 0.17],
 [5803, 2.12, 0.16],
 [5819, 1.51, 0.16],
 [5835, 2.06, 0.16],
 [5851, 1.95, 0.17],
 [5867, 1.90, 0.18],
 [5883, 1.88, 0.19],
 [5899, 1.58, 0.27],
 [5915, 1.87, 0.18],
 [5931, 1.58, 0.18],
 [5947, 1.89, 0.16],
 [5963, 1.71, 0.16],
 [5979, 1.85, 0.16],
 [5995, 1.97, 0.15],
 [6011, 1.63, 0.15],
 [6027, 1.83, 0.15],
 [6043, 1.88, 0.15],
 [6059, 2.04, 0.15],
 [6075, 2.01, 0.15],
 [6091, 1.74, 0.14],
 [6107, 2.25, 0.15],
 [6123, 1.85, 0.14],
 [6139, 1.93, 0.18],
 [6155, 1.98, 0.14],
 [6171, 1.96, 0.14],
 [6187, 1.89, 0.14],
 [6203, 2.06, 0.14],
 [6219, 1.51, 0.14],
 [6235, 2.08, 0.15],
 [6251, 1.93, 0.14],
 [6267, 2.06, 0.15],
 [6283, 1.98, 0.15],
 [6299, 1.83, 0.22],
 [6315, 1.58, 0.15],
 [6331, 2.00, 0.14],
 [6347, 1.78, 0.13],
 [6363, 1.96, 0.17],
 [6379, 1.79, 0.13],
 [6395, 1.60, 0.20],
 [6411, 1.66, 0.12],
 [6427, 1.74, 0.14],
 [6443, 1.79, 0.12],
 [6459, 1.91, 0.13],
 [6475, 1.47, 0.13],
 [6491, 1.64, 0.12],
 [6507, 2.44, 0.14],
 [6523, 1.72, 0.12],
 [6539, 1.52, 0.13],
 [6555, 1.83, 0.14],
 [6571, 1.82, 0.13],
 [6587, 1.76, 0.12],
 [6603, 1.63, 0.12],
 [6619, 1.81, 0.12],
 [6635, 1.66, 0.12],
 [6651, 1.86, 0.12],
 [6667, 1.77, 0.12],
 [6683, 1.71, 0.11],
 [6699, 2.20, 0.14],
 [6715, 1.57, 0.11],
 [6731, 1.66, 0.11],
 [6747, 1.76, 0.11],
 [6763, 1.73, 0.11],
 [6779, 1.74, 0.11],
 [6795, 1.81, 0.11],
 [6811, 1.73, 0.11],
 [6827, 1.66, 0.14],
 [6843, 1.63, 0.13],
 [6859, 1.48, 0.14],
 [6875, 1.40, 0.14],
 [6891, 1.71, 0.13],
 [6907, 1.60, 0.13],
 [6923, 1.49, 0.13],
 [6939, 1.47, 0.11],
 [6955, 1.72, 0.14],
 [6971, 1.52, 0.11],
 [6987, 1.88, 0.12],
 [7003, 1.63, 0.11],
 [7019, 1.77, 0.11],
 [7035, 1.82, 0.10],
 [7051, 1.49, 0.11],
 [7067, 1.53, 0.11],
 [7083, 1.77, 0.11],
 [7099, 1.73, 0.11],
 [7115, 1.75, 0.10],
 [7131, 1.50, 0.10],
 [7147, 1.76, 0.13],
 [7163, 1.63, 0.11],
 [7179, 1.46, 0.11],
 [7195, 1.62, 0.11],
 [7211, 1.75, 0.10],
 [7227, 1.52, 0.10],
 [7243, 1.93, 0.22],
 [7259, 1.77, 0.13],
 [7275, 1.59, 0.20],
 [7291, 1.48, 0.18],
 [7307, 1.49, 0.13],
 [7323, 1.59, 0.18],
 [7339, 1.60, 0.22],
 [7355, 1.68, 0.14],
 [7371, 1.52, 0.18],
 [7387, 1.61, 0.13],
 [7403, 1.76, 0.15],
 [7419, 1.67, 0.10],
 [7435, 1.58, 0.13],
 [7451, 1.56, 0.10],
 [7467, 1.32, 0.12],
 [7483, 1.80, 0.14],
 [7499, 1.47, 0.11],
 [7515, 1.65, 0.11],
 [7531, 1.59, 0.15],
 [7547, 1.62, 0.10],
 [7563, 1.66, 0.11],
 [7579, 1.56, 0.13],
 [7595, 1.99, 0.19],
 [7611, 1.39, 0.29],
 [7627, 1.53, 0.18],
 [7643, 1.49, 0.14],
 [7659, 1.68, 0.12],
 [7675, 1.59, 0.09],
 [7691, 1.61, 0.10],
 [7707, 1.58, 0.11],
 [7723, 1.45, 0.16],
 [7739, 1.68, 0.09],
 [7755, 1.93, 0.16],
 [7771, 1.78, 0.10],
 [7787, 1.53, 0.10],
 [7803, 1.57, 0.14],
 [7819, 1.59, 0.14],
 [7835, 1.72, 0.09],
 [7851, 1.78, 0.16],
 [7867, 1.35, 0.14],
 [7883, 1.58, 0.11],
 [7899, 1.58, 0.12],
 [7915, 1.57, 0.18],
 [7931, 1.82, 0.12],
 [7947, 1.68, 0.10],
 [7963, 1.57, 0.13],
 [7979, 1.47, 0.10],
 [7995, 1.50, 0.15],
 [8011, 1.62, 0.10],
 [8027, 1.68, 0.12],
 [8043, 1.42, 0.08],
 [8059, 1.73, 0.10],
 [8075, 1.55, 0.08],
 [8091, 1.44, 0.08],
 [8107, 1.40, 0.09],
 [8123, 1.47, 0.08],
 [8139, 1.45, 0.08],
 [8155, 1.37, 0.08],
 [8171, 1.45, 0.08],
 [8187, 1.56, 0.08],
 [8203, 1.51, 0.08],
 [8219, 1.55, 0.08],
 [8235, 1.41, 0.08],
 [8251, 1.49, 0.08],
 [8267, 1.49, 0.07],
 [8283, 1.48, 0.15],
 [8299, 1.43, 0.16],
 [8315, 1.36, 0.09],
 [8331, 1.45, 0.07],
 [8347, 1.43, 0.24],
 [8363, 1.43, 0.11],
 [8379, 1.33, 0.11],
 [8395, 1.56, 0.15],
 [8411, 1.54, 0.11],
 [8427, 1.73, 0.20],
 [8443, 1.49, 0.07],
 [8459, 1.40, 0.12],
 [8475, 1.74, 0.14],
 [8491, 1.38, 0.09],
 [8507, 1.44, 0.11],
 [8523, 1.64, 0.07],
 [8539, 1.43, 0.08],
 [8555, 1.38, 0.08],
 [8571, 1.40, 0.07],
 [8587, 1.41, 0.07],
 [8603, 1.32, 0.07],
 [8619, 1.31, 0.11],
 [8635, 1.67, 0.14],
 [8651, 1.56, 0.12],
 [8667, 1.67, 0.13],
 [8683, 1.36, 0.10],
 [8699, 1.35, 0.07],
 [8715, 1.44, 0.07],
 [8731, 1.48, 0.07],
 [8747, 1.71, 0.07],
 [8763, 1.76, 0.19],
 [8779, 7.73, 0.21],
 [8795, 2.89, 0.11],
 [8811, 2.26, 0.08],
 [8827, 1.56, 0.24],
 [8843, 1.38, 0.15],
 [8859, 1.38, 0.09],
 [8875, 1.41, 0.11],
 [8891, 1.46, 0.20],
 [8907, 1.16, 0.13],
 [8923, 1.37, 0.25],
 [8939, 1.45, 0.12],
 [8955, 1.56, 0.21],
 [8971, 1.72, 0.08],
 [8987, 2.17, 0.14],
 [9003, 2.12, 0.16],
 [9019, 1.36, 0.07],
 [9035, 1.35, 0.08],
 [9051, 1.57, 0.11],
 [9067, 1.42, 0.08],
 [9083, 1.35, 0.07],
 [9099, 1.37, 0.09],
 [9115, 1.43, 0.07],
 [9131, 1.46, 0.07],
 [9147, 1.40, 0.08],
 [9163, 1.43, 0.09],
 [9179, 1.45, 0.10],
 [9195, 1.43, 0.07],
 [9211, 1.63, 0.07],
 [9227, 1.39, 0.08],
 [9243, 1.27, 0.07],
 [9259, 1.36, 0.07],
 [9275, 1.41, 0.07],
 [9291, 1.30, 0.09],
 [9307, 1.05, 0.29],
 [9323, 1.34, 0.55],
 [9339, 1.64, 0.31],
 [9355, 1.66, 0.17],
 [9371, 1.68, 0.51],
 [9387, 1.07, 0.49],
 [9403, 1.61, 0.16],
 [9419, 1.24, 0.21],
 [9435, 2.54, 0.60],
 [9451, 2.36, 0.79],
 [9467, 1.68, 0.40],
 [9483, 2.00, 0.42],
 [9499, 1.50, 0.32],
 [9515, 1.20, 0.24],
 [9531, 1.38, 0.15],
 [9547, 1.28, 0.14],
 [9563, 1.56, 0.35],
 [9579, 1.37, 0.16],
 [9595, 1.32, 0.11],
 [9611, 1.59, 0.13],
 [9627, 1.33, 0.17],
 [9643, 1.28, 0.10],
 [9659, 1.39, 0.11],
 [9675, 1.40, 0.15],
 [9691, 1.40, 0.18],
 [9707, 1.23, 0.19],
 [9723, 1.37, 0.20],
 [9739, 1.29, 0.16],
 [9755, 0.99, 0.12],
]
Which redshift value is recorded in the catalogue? 0.34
